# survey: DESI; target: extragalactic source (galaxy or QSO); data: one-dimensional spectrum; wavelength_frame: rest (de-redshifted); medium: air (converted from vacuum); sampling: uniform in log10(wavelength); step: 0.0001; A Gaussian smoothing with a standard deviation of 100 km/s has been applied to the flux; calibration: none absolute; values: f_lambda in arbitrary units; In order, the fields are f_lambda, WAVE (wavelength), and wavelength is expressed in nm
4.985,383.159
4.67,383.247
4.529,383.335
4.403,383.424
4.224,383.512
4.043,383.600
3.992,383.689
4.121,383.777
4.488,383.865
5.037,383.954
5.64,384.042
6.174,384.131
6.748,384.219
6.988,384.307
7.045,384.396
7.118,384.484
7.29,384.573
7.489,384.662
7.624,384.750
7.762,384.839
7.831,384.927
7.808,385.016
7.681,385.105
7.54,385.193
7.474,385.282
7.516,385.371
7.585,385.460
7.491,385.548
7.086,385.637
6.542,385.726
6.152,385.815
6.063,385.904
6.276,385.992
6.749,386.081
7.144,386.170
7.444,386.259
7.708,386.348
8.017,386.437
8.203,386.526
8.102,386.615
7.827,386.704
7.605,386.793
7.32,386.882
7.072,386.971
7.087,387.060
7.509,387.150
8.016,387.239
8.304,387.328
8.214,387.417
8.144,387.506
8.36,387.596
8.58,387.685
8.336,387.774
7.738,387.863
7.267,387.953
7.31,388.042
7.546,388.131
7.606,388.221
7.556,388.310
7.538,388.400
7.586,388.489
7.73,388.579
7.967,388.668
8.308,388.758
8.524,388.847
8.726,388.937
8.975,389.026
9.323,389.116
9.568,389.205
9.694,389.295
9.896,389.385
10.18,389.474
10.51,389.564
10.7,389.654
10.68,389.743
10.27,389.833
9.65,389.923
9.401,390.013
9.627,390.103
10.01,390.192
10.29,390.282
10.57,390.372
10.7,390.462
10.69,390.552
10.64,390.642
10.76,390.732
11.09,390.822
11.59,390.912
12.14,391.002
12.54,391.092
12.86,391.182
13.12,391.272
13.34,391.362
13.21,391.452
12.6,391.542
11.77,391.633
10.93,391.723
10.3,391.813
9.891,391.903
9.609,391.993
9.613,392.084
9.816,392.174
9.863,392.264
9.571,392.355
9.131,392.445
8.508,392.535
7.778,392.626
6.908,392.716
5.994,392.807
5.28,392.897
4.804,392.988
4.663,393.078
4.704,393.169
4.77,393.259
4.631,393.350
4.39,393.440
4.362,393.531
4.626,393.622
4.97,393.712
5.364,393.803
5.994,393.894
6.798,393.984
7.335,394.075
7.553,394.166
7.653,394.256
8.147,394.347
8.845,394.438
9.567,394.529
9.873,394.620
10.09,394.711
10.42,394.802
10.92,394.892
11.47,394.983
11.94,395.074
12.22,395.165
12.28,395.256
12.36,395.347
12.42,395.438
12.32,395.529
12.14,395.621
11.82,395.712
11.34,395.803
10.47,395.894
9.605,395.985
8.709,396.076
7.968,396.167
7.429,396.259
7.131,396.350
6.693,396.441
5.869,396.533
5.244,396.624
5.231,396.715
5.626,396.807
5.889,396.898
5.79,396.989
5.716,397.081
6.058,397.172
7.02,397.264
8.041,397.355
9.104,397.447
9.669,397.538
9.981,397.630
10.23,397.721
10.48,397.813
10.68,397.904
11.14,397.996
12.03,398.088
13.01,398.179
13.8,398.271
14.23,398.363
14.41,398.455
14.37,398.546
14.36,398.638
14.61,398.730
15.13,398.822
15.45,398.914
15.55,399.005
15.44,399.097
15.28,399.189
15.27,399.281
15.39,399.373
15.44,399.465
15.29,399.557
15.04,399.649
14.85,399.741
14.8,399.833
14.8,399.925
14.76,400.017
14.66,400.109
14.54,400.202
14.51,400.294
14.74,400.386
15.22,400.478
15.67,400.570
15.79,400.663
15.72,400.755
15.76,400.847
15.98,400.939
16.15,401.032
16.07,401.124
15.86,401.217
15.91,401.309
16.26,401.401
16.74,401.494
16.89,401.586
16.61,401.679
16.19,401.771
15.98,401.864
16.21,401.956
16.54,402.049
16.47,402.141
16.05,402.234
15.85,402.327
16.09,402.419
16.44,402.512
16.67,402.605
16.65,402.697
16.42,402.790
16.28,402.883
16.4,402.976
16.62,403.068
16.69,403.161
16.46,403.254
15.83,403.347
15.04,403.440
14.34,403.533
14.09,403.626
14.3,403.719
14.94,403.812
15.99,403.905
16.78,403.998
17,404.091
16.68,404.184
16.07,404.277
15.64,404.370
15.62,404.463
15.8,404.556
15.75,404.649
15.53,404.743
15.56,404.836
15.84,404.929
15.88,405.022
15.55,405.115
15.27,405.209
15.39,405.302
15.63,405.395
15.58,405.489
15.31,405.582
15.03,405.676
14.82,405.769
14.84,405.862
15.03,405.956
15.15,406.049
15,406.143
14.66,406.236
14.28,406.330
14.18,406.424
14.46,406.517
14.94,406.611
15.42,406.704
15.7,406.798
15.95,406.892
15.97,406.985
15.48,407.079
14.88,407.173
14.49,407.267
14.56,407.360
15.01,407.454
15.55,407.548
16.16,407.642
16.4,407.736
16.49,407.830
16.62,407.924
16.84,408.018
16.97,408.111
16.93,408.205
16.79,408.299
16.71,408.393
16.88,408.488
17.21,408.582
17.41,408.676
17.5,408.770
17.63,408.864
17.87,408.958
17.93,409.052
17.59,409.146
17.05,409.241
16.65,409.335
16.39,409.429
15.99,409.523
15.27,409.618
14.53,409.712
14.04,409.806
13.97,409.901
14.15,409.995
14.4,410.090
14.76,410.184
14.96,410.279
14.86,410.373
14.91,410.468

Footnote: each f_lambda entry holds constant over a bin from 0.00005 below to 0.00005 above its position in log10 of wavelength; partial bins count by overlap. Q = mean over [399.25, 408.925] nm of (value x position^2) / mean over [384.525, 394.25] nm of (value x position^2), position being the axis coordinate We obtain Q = 2.0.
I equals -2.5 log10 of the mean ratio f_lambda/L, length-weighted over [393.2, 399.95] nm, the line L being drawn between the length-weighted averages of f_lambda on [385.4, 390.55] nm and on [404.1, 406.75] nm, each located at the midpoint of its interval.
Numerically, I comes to 0.17 mag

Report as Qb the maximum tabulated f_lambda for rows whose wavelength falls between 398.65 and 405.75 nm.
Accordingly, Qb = 17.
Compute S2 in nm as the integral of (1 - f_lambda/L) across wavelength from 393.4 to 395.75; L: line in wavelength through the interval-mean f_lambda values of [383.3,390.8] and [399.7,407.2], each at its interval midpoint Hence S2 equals 0.50 nm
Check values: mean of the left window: 7.84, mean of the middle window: 9.08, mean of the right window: 15.6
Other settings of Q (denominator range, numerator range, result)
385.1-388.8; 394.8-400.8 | 1.65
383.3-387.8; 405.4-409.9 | 2.55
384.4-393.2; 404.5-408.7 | 1.97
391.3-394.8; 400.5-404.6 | 2.10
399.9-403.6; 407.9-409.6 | 1.11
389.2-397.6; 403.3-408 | 1.82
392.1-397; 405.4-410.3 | 2.08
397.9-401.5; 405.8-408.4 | 1.08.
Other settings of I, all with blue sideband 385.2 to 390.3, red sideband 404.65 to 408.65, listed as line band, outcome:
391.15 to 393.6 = 0.16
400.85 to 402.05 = -0.19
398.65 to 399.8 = -0.20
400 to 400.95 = -0.15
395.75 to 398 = 0.42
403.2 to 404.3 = -0.08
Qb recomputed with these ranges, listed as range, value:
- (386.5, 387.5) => 8.304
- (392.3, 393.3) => 9.571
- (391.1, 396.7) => 13.34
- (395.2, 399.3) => 15.55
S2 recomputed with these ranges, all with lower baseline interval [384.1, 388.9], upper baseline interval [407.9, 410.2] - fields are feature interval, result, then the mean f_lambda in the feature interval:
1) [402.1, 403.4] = -0.23 nm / 16.3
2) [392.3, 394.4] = 0.80 nm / 6.28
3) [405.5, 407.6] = 0.04 nm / 15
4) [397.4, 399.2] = -0.11 nm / 12.9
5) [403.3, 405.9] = -0.16 nm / 15.5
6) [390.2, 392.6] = -0.38 nm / 10.9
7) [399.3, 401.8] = -0.48 nm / 15.5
